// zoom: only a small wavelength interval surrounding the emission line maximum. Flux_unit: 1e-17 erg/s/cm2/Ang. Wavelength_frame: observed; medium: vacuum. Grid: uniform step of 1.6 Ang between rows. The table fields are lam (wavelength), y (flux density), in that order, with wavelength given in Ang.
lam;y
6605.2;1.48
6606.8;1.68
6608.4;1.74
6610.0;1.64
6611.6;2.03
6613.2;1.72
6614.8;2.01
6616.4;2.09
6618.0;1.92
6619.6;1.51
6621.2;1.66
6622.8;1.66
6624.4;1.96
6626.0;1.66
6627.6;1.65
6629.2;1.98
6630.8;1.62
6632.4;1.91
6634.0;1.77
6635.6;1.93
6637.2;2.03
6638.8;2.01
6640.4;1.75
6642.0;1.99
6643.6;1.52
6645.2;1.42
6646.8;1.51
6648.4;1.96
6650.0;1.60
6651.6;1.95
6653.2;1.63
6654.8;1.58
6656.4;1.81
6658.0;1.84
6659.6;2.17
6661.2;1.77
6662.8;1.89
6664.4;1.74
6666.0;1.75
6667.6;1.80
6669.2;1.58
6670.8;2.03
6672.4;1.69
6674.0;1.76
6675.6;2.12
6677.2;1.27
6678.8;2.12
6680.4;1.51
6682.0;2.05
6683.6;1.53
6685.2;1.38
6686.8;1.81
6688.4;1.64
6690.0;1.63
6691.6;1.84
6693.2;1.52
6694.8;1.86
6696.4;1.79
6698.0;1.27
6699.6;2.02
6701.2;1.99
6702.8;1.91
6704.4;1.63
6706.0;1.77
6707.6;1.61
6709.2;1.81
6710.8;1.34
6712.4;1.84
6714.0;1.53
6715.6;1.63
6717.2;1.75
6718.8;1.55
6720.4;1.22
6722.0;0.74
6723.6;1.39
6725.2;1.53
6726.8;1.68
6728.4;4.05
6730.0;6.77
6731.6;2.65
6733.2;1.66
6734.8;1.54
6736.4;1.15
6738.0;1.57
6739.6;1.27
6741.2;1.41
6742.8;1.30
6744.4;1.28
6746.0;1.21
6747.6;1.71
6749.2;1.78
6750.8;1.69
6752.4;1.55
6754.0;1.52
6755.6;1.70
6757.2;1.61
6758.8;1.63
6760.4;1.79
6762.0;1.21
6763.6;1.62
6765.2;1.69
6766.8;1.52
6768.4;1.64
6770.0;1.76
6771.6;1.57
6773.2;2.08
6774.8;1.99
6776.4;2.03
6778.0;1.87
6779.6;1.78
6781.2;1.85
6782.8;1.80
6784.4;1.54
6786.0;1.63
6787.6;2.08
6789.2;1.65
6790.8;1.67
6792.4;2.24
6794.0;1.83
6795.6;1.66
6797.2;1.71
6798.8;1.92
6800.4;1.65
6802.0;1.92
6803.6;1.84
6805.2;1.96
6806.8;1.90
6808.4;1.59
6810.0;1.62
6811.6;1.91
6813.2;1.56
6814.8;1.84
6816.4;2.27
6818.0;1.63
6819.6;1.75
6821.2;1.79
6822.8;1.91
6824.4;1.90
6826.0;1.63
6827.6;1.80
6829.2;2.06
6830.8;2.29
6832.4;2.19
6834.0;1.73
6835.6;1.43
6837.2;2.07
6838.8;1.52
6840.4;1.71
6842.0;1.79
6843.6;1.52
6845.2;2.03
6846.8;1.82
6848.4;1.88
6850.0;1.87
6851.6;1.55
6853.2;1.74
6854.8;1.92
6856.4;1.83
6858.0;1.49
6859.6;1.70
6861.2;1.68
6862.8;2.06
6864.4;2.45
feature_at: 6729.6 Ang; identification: H-beta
